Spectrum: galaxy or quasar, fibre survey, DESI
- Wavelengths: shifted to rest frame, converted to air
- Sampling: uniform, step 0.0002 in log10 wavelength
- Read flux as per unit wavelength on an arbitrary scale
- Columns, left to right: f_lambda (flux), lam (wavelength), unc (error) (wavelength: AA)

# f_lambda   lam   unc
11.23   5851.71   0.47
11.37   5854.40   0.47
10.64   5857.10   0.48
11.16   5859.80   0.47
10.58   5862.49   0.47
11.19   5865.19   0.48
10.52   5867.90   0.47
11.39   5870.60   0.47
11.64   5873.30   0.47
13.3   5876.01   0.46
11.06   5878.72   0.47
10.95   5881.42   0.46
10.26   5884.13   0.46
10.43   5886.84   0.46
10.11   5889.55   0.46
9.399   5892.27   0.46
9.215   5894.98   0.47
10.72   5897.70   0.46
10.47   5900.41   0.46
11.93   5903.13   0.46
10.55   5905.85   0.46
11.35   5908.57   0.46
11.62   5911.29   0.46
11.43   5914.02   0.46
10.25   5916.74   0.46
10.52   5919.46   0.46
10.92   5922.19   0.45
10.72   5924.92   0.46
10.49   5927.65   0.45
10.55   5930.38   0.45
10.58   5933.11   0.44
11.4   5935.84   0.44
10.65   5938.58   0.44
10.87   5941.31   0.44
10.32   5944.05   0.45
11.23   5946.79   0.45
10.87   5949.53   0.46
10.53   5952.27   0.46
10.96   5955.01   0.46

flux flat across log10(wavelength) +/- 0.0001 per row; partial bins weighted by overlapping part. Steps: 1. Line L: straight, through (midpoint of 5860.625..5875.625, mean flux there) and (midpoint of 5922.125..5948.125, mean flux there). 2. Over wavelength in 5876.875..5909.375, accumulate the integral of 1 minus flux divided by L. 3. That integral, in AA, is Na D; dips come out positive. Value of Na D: 1.4 AA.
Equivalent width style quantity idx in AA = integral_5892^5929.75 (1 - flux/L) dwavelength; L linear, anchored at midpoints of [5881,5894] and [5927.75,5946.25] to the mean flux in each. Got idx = -1.1 AA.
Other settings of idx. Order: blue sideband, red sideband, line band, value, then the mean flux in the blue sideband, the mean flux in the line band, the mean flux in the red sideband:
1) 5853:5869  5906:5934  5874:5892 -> -0.1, 10.9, 10.9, 10.8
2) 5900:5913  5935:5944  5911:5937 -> 0.5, 11.2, 10.8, 10.8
